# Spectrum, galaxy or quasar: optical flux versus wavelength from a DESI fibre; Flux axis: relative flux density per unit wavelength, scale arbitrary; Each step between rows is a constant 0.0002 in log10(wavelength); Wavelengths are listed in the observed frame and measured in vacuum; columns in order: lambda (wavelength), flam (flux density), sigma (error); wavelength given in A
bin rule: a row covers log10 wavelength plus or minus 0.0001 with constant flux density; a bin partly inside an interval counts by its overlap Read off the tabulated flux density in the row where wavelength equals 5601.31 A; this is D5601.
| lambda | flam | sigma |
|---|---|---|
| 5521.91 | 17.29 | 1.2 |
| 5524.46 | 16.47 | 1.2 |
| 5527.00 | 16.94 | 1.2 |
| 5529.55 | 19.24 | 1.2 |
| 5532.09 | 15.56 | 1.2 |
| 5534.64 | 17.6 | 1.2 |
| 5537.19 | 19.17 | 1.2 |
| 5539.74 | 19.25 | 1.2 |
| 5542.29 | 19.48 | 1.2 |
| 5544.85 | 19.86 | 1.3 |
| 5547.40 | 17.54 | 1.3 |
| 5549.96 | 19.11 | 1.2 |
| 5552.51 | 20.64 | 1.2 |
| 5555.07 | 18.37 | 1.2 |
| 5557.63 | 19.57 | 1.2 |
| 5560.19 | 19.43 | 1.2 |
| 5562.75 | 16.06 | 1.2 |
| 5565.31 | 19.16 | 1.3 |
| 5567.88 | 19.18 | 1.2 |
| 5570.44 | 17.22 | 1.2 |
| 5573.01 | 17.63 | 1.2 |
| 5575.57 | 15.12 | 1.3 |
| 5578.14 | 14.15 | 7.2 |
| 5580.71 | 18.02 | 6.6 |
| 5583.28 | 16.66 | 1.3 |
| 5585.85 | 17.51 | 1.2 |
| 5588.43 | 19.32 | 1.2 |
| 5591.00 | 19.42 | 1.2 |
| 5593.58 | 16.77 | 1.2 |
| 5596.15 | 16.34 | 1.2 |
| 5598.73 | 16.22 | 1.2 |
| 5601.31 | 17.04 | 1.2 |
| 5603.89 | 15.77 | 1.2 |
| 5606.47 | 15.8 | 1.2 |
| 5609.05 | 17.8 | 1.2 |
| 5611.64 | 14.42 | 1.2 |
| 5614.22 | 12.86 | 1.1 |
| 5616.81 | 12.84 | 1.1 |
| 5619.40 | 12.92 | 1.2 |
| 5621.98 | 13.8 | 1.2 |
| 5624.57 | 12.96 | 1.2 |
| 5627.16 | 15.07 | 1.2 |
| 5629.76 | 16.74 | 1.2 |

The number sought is 17.04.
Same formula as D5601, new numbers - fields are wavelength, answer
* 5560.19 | 19.43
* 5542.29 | 19.48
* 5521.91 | 17.29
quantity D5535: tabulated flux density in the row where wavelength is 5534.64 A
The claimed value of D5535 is 17.6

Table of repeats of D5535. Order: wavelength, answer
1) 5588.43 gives 19.32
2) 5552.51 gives 20.64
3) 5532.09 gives 15.56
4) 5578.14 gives 14.15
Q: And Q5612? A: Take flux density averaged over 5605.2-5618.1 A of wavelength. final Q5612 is 14.7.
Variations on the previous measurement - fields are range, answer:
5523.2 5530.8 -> 17.5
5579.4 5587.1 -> 17.4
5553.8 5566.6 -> 18.5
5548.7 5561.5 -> 19.4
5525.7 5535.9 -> 17.3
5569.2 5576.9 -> 16.6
